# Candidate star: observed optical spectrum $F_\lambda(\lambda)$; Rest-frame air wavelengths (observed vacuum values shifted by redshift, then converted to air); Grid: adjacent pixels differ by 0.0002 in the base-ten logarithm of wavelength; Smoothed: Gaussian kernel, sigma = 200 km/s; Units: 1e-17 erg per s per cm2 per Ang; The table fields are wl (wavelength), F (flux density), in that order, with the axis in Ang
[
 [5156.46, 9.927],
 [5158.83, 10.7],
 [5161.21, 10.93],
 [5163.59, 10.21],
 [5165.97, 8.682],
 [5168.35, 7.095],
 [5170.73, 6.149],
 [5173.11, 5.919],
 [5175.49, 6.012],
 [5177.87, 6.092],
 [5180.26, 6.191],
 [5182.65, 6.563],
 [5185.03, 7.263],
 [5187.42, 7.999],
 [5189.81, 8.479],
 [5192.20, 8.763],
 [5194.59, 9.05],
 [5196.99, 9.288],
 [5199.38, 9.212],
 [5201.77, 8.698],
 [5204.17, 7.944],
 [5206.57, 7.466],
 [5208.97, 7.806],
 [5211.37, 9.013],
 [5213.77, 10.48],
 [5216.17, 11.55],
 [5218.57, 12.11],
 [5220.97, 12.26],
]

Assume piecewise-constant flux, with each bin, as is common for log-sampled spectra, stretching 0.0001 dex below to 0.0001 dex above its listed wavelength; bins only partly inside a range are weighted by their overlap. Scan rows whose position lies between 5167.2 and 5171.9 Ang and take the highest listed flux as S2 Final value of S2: 7.095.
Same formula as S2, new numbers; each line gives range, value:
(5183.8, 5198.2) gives 9.288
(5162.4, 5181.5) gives 10.21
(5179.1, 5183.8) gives 6.563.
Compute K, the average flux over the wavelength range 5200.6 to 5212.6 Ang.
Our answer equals 8.18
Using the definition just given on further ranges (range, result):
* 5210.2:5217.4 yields 10.4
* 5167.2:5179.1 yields 6.25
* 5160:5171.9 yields 8.61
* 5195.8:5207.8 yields 8.52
